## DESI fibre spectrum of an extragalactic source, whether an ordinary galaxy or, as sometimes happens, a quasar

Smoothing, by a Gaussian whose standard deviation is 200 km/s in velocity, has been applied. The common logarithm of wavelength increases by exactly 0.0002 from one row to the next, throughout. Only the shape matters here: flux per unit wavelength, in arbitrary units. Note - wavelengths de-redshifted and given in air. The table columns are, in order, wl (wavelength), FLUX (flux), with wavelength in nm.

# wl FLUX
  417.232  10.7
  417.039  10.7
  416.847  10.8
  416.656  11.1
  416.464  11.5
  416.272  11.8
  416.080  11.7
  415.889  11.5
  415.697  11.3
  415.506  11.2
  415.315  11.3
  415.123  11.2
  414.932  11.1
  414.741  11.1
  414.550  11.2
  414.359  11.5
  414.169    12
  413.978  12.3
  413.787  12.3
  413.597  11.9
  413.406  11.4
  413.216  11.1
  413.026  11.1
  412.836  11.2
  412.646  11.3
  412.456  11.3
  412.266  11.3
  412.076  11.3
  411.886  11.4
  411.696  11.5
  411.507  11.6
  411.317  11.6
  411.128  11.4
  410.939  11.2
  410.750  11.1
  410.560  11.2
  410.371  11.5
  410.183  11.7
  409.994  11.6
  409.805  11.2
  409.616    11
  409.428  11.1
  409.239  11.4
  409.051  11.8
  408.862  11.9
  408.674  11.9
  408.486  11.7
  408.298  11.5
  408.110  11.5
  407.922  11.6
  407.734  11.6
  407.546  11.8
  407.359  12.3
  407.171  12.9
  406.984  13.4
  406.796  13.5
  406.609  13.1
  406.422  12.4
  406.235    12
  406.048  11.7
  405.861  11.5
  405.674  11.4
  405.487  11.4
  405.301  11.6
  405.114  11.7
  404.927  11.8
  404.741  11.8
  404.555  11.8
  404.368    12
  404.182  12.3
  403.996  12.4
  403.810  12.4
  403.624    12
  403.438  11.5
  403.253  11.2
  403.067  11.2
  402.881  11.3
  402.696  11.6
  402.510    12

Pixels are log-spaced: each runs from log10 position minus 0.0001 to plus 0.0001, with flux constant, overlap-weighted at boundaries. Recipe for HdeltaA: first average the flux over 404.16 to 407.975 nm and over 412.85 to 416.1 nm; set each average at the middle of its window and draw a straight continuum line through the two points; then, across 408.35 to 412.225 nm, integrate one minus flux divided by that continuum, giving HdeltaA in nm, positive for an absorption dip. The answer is 0.11 nm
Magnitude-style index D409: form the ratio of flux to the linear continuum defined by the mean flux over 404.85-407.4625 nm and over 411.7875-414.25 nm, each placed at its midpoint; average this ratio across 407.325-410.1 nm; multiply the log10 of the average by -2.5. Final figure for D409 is 0.03 mag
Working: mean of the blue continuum 12.2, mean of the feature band 11.6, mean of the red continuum 11.5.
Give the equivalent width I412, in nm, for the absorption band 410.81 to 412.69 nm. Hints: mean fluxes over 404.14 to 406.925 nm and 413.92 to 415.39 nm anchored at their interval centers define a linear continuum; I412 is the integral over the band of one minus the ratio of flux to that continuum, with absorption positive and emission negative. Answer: 0.04 nm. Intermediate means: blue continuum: 12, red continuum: 11.4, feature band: 11.4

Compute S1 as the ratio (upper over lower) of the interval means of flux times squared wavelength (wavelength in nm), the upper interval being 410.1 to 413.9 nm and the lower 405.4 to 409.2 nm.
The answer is 1.0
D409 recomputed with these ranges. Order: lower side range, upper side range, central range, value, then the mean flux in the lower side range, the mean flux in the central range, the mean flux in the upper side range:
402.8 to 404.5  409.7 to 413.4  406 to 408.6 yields -0.06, 11.8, 12.2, 11.3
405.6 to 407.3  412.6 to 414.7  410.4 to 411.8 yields 0.05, 12.4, 11.4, 11.6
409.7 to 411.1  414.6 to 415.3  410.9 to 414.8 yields -0.02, 11.4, 11.5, 11.1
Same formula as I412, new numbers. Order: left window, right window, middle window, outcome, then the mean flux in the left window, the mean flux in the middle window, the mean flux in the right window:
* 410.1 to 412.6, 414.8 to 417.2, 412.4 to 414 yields -0.026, 11.4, 11.5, 11.2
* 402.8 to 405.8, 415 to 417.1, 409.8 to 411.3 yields 0.015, 11.7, 11.4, 11.3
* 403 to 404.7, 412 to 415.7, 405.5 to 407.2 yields -0.088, 11.9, 12.4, 11.4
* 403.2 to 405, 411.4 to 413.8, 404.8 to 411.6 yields -0.046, 11.9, 11.8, 11.4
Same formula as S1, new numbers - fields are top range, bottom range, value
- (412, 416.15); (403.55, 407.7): 0.98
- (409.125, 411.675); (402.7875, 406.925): 0.98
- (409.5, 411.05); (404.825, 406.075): 1.00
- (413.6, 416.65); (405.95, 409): 0.98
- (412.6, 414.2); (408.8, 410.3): 1.03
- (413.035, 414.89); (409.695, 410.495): 1.03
